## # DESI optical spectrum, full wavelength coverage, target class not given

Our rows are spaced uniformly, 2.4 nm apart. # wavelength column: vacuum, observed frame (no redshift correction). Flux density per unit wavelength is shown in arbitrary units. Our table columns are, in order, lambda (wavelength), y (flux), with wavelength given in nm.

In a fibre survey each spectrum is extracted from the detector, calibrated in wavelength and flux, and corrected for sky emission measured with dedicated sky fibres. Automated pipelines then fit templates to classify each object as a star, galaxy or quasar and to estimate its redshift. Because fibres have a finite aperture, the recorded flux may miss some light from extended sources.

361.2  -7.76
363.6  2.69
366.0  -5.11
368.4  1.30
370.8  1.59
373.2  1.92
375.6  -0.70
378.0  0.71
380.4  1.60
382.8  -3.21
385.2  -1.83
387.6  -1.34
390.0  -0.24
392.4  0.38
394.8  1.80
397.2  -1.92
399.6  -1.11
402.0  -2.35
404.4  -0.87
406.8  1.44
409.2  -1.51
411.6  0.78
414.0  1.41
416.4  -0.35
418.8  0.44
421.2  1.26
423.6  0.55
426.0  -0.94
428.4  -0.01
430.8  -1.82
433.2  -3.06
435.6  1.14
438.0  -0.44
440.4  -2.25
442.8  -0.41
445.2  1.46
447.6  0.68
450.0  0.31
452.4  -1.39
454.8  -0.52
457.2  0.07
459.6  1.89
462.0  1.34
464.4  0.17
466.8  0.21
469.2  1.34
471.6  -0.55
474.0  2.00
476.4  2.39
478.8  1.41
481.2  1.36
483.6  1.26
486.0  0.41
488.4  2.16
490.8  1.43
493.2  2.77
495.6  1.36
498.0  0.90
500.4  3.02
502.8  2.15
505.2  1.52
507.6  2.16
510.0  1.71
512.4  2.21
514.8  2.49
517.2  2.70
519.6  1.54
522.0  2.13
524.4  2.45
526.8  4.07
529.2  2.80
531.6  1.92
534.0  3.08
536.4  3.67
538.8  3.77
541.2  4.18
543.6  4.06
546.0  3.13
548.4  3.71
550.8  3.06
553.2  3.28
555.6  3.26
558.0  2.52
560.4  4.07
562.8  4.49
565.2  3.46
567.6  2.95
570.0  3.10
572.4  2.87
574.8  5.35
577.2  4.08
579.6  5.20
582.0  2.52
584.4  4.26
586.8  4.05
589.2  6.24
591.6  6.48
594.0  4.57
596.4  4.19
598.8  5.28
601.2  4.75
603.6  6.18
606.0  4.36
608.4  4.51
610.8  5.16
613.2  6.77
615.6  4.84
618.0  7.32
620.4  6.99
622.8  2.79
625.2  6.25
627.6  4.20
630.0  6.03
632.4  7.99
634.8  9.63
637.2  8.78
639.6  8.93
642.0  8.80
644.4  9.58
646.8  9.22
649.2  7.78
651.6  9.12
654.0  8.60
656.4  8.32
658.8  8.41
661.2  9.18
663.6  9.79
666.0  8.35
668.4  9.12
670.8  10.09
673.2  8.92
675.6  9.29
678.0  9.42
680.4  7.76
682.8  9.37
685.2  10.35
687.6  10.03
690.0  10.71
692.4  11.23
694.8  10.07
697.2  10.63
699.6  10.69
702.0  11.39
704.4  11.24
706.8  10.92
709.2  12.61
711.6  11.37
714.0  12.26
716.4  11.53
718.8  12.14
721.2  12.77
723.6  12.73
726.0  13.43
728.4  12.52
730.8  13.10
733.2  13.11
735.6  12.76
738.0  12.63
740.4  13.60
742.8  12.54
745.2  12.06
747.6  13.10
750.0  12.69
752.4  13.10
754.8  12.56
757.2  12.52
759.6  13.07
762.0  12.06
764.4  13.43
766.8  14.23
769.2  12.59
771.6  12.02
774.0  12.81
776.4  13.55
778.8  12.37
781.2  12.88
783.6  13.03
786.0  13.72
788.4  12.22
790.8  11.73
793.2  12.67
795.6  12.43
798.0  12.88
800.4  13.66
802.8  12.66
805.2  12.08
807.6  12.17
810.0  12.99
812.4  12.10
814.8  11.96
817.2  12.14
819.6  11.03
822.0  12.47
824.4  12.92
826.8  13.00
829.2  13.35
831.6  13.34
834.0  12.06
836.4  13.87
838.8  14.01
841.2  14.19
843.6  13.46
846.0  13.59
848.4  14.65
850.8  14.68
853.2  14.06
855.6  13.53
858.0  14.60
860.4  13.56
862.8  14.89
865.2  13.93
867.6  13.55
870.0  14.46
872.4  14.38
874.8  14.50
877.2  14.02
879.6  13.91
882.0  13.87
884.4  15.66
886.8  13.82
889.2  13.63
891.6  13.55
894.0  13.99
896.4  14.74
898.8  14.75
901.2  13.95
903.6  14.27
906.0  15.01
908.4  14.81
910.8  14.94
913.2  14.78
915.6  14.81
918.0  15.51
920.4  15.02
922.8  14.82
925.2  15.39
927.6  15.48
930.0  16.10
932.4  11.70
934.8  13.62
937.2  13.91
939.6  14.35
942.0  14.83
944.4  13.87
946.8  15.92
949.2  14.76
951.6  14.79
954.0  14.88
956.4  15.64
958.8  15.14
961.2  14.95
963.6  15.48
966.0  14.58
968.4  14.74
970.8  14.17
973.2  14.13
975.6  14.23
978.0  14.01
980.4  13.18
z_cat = 0.583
